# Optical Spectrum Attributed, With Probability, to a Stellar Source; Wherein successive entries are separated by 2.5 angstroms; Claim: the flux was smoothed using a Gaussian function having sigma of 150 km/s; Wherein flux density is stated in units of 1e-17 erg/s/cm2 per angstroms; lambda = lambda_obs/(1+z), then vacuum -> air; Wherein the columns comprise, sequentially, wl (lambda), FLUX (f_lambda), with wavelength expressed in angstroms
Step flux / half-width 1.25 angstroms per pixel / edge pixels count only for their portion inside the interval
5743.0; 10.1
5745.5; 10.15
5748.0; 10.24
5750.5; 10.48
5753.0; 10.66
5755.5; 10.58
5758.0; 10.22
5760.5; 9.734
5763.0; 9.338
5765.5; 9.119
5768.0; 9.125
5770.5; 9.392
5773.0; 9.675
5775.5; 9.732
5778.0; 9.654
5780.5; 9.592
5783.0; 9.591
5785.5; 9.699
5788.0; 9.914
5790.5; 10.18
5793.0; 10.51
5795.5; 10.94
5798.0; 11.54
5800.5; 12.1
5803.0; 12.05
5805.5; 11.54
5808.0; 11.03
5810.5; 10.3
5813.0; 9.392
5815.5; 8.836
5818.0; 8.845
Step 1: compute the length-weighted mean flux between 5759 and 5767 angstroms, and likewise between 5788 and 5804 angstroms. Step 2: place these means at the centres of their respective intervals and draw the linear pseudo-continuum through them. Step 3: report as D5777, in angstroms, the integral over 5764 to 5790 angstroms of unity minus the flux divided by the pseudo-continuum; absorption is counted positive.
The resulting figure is 1.4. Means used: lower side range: 9.41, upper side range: 11.1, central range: 9.57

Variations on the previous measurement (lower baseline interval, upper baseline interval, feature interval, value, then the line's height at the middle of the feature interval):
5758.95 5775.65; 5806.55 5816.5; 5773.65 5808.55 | -3.0 angstroms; 9.71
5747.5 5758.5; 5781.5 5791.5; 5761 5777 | 1.2 angstroms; 10.2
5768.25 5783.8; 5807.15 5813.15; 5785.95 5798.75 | -0.7 angstroms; 9.94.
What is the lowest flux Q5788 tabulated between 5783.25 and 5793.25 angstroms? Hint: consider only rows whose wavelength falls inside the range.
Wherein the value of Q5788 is 9.699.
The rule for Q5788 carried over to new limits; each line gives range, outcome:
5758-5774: 9.119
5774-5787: 9.591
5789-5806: 10.18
